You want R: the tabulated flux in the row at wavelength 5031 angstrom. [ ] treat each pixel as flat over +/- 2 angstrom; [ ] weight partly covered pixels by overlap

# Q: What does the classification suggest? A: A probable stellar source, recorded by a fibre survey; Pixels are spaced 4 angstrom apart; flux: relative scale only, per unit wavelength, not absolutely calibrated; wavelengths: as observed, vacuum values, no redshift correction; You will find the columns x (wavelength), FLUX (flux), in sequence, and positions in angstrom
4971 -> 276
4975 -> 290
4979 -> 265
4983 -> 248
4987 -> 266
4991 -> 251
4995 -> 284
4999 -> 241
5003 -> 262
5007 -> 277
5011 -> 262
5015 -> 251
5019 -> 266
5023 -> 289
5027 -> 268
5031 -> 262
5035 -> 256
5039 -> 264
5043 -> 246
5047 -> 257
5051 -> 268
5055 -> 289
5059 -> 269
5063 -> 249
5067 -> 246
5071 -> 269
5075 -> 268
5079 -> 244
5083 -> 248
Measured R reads 262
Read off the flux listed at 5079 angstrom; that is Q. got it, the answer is 244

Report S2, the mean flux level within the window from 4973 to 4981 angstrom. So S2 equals 278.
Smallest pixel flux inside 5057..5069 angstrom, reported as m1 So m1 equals 246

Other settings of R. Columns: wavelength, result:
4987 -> 266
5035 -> 256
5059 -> 269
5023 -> 289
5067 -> 246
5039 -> 264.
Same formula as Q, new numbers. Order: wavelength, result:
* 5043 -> 246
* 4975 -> 290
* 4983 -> 248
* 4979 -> 265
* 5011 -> 262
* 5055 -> 289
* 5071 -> 269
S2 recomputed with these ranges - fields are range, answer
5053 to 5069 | 263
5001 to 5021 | 264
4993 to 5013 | 265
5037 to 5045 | 255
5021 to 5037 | 269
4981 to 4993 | 255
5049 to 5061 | 275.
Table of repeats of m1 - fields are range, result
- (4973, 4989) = 248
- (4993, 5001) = 241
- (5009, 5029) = 251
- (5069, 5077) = 268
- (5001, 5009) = 262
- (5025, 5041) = 256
